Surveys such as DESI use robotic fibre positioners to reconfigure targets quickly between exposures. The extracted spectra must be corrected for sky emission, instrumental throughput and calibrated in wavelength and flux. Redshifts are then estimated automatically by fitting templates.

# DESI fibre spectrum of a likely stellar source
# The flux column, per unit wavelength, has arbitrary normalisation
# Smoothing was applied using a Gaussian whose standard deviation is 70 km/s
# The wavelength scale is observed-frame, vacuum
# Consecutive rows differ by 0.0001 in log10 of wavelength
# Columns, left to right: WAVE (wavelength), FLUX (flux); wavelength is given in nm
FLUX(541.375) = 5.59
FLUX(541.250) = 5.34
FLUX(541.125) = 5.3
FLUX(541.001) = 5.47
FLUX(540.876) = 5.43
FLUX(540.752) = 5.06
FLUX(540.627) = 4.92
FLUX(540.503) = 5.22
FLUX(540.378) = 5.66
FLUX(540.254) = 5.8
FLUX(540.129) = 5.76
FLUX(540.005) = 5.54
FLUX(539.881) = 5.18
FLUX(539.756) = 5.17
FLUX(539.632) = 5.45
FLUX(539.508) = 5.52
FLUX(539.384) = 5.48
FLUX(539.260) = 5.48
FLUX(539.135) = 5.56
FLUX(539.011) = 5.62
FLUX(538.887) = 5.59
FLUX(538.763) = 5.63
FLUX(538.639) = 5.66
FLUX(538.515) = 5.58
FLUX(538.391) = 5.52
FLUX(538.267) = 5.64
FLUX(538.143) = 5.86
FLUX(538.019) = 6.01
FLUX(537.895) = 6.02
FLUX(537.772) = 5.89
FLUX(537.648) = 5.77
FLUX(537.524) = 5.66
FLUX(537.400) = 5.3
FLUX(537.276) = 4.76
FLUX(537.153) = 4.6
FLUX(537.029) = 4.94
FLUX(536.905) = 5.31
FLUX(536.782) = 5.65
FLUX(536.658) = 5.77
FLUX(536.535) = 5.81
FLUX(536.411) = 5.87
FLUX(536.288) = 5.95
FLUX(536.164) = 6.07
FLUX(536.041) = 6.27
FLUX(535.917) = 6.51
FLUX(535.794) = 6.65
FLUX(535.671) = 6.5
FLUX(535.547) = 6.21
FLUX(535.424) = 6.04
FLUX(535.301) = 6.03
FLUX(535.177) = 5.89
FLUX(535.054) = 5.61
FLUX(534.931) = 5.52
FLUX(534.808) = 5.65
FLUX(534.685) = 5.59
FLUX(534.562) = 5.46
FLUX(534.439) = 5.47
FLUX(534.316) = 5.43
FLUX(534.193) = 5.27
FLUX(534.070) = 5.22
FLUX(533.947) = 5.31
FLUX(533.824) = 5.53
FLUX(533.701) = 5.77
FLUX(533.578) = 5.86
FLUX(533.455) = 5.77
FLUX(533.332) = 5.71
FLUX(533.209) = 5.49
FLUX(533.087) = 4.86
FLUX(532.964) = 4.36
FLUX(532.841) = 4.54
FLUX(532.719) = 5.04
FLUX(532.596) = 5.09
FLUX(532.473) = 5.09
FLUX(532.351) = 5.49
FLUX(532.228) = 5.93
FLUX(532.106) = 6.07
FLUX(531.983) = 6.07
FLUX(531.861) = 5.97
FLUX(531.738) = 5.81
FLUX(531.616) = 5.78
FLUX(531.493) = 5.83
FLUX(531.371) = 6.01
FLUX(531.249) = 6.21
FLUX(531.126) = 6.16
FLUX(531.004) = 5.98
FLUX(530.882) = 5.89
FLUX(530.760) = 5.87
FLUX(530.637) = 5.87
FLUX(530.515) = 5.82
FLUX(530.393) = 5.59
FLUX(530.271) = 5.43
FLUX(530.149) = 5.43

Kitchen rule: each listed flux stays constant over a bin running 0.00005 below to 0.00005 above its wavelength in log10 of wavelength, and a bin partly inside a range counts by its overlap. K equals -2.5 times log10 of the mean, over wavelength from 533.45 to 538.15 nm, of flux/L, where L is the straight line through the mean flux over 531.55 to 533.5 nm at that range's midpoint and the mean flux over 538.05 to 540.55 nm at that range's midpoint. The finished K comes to -0.04 mag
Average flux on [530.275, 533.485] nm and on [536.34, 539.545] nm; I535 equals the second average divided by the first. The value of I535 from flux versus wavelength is 1.0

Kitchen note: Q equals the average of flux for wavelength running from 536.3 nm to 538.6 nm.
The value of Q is 5.56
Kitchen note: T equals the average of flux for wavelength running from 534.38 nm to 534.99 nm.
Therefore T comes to 5.54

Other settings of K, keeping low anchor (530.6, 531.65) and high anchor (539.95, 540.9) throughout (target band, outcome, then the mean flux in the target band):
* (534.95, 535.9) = -0.08 mag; 6.13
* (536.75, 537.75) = 0.07 mag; 5.26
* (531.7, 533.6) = 0.08 mag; 5.43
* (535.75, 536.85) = -0.07 mag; 6.05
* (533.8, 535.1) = 0.06 mag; 5.46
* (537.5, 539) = -0.04 mag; 5.73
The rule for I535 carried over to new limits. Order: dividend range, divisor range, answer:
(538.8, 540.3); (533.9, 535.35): 1.00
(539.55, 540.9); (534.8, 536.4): 0.89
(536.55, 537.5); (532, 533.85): 0.97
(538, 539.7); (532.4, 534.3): 1.06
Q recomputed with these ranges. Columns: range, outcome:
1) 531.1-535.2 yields 5.55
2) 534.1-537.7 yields 5.7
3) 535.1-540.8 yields 5.66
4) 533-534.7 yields 5.46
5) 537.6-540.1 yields 5.61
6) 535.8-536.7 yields 6.08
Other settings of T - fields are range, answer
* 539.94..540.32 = 5.7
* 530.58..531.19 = 5.95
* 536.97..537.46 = 4.9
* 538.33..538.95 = 5.6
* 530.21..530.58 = 5.62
